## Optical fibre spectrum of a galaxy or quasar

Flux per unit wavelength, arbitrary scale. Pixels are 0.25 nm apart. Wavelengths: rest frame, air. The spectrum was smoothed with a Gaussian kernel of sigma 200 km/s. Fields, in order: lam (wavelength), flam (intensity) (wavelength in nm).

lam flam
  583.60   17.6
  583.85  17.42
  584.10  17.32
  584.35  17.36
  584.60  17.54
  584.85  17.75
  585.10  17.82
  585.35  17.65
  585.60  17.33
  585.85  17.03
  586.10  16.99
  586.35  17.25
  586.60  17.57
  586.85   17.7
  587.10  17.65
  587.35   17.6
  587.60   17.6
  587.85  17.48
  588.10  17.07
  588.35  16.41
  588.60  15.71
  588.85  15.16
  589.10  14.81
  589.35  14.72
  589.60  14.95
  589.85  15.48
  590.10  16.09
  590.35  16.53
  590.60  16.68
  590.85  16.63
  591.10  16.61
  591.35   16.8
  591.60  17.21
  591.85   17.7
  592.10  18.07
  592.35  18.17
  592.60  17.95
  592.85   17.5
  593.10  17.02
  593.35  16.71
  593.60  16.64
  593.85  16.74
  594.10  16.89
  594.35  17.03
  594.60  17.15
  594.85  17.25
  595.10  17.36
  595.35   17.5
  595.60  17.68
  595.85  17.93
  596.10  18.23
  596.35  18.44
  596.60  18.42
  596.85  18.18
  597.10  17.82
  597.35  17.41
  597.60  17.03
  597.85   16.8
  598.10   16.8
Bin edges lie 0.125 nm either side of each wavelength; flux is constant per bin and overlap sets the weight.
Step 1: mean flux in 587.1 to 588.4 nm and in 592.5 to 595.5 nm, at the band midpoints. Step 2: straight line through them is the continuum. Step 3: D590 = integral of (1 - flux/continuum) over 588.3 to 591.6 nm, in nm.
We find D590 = 0.25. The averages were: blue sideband 17.3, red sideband 17.1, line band 15.9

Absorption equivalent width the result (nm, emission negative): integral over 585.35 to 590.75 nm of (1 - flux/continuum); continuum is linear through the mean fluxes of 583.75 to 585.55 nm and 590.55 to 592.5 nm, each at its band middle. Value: 0.25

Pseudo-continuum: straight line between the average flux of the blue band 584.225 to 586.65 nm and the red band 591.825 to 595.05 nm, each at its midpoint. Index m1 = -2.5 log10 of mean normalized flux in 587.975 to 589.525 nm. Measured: 0.11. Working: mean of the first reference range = 17.4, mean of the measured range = 15.6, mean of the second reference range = 17.3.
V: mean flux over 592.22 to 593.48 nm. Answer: 17.5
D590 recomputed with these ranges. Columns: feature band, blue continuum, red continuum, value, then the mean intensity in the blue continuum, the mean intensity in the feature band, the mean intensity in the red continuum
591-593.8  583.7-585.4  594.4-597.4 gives 0.06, 17.5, 17.3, 17.8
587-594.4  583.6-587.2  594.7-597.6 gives 0.38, 17.5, 16.7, 17.8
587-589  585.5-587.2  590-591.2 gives 0.03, 17.4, 16.8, 16.5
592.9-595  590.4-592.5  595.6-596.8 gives 0.09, 17.2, 17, 18.2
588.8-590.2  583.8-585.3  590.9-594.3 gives 0.17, 17.5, 15.2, 17.2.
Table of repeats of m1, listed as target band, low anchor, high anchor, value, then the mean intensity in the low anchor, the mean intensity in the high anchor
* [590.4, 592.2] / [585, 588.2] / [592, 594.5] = 0.02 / 17.4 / 17.3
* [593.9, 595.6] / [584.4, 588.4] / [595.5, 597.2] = 0.05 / 17.4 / 18.1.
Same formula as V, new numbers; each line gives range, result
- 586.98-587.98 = 17.6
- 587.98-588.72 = 16.4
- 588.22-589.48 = 15.4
